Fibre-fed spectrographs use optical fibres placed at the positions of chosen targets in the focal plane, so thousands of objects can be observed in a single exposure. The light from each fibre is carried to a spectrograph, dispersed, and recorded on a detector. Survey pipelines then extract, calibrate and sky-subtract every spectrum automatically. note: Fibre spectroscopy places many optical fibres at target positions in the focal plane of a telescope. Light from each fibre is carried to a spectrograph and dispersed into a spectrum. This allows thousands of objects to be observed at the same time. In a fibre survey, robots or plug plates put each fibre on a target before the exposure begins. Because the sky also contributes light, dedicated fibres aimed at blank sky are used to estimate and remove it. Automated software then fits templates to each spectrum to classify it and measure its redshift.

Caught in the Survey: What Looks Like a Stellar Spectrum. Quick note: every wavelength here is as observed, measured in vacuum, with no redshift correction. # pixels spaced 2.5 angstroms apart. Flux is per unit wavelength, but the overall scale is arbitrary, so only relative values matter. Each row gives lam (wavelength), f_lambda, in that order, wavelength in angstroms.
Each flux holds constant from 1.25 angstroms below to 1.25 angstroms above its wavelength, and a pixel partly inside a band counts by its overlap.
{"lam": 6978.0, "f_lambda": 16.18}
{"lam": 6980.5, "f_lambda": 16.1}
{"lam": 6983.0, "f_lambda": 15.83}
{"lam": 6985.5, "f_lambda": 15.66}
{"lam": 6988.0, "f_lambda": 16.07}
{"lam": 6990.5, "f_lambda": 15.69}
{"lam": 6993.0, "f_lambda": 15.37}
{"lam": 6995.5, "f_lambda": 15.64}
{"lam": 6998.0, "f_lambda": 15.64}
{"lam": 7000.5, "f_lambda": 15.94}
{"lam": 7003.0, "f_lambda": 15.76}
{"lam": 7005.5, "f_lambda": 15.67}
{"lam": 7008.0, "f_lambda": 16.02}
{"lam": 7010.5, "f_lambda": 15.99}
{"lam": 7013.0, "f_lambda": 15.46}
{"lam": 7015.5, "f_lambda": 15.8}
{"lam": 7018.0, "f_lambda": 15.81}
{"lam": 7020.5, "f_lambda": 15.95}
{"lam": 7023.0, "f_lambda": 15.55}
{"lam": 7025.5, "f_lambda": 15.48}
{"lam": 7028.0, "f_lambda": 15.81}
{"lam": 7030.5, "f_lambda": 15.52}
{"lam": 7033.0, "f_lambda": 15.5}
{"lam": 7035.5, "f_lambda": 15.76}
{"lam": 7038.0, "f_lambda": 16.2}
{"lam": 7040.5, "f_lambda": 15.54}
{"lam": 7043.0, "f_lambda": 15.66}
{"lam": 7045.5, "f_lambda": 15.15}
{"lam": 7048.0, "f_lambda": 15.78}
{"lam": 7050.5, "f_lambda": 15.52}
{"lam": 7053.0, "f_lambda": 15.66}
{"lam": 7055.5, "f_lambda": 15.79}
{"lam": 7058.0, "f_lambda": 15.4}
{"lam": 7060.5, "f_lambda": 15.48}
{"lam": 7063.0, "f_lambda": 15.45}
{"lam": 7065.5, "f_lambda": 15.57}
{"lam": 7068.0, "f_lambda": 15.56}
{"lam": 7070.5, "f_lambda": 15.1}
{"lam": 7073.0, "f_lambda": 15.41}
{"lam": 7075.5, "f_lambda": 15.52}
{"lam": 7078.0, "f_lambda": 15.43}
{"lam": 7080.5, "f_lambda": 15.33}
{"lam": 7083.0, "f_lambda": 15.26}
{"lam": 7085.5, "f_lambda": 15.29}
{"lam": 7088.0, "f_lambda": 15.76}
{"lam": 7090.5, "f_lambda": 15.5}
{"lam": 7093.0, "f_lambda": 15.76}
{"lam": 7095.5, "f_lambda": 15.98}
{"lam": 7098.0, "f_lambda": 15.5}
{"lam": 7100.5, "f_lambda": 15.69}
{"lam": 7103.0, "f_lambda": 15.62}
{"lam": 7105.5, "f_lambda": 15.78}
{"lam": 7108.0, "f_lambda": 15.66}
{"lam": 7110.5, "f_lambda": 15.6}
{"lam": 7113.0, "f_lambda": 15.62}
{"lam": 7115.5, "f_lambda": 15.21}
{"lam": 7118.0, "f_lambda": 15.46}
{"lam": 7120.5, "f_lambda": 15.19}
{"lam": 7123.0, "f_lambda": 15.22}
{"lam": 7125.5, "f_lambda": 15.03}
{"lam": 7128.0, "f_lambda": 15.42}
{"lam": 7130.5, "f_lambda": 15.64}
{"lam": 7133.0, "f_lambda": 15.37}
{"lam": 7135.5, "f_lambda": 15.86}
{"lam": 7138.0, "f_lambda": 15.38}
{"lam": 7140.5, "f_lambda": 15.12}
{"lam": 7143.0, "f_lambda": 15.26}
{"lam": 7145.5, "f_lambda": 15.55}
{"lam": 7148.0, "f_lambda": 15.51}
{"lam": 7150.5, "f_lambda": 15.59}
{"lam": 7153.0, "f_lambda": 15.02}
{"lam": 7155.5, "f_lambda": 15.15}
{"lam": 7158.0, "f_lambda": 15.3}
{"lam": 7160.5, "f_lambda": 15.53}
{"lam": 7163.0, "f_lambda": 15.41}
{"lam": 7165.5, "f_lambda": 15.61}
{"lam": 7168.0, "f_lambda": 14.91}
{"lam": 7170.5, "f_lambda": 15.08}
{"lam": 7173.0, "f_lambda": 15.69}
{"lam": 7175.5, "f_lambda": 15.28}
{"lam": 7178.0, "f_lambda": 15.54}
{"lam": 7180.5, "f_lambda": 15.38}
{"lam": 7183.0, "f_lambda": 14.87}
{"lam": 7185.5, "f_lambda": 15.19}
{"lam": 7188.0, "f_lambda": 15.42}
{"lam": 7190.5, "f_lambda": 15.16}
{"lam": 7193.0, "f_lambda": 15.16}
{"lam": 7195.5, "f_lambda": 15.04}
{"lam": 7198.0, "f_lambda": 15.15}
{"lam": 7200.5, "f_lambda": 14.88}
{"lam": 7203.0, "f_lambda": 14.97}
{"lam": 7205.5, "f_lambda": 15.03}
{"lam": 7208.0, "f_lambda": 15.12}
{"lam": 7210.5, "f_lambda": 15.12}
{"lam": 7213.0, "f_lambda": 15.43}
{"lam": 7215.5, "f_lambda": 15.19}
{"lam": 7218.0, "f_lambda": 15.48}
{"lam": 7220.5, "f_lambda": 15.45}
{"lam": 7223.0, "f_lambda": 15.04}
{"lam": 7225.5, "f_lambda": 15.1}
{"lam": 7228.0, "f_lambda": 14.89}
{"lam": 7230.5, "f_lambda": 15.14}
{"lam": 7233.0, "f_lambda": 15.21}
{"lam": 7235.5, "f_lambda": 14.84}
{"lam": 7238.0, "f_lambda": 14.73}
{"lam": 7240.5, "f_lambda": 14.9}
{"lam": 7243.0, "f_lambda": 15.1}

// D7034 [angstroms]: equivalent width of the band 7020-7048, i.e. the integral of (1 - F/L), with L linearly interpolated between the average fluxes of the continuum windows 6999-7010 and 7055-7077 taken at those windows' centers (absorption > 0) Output 0.04 angstroms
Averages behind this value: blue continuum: 15.9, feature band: 15.6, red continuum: 15.5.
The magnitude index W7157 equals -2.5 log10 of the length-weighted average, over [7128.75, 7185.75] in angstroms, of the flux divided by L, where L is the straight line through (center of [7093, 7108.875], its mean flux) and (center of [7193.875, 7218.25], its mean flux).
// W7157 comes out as 0.00 mag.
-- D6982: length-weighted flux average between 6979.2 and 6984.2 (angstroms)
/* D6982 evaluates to 16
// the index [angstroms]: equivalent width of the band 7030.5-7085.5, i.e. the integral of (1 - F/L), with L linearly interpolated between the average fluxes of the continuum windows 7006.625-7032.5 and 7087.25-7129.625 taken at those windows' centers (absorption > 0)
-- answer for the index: 0.4 angstroms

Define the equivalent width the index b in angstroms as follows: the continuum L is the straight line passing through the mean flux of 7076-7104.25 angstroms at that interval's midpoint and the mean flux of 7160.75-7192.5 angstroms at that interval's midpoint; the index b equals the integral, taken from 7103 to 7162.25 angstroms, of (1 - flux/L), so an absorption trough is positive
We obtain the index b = 0.1 angstroms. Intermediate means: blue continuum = 15.6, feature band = 15.4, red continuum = 15.3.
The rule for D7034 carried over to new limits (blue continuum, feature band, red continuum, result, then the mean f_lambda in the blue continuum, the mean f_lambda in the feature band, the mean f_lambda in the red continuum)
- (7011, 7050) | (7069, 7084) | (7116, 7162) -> 0.2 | 15.7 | 15.3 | 15.4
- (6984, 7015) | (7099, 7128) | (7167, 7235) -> -0.1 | 15.7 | 15.5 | 15.2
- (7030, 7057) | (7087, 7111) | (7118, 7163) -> -0.3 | 15.6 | 15.7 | 15.4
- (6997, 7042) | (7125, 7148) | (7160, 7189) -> 0.0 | 15.7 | 15.4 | 15.3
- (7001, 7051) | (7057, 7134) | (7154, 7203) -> 0.1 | 15.7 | 15.5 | 15.2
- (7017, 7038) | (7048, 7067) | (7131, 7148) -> 0.1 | 15.7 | 15.6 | 15.4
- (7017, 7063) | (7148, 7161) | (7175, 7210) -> 0.0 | 15.6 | 15.3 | 15.2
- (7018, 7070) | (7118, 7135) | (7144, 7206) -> 0.0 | 15.6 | 15.3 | 15.3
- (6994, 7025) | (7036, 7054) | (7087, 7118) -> 0.1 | 15.8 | 15.6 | 15.6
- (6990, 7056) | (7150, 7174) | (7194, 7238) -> -0.1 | 15.7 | 15.3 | 15.1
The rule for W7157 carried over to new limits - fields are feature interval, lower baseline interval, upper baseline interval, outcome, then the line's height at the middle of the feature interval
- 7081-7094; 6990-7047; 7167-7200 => 0.000 mag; 15.5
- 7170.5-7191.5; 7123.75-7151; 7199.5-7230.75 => -0.003 mag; 15.3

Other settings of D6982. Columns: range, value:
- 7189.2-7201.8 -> 15.1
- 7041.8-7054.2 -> 15.6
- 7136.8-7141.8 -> 15.2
